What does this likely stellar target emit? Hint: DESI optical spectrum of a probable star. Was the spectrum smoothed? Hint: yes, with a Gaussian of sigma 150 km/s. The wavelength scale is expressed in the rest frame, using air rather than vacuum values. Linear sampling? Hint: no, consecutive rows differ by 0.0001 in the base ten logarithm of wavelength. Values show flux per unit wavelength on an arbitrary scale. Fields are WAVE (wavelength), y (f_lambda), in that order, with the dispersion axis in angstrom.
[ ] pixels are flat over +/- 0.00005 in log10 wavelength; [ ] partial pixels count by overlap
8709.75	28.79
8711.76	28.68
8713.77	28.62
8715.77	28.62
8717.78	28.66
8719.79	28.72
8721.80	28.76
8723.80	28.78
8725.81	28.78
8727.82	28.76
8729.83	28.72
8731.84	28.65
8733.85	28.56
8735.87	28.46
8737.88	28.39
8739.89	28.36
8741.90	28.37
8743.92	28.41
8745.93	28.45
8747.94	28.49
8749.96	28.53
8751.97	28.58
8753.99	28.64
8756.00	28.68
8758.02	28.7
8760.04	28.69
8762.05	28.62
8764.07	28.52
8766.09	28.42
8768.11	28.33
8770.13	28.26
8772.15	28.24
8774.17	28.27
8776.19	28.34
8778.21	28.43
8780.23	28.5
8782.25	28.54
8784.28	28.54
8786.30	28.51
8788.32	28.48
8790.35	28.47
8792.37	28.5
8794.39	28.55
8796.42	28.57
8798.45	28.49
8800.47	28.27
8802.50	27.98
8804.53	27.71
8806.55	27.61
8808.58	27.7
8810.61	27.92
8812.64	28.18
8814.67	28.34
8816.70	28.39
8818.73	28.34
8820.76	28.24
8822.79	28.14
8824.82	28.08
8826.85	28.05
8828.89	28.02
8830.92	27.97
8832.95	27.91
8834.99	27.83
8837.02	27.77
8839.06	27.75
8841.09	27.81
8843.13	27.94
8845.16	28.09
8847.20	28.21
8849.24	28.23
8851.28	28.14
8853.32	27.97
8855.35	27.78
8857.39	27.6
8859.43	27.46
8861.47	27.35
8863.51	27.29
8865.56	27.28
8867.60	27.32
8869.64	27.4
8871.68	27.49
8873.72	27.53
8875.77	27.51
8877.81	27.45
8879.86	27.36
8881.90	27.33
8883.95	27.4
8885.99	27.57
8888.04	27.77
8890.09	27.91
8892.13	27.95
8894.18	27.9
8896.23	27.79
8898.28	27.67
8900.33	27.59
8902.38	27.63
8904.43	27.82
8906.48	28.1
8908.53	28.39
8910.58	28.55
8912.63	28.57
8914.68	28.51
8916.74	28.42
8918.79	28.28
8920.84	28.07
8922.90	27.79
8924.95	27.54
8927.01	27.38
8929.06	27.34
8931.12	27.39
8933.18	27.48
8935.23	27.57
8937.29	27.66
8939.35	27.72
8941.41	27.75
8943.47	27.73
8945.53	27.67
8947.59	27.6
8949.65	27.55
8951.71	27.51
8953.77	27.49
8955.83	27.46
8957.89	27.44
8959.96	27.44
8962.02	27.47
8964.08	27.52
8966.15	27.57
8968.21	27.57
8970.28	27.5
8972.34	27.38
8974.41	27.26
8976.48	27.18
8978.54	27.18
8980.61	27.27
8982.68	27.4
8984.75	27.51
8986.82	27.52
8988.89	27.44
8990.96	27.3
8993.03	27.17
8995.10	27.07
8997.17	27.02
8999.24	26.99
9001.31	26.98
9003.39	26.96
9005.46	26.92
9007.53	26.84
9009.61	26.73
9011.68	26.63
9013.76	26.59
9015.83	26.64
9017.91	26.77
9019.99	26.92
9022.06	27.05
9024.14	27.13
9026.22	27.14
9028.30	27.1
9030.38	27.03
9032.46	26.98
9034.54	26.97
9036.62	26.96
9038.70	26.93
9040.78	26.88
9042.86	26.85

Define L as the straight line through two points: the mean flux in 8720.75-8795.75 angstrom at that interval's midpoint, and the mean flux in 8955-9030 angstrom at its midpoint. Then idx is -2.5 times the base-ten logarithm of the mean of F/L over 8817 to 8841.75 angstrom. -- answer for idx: 0.00 mag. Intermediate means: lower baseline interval 28.5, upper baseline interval 27.2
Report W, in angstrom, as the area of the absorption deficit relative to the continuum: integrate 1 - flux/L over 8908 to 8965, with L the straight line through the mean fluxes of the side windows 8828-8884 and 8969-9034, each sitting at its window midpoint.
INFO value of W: -0.8 angstrom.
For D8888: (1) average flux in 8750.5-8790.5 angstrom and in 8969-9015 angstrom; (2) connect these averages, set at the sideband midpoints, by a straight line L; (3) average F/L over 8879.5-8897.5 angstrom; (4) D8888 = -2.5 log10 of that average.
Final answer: 0.003 mag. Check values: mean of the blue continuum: 28.5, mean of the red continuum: 27.1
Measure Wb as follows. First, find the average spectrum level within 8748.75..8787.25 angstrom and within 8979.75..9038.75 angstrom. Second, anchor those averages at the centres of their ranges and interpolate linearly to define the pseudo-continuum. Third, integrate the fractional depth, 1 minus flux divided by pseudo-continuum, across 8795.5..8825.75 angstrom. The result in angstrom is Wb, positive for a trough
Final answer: 0.1 angstrom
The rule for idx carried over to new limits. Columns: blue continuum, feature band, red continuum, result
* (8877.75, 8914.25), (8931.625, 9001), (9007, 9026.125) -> -0.007 mag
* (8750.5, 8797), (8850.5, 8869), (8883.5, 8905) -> 0.015 mag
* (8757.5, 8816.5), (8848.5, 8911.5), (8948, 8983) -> 0.007 mag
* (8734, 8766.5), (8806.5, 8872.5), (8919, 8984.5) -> 0.008 mag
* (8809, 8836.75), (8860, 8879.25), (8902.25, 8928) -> 0.028 mag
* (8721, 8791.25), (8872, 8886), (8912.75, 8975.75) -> 0.020 mag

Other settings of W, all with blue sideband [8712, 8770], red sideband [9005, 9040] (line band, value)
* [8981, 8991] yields -0.1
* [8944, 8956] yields -0.1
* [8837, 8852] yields 0.0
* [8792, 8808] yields 0.0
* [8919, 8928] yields -0.1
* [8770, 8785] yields 0.0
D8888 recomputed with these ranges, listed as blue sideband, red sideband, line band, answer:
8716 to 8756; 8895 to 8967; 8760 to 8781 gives 0.00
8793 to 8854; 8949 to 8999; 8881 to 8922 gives -0.01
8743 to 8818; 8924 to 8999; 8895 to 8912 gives -0.01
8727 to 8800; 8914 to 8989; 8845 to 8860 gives 0.00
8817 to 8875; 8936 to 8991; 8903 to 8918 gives -0.03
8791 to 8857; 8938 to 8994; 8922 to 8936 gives 0.00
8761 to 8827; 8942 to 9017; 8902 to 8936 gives -0.01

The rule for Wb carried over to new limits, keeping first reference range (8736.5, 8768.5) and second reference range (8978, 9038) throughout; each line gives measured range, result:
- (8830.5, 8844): 0.09 angstrom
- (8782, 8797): -0.11 angstrom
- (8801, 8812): 0.15 angstrom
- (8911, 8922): -0.32 angstrom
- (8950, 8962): -0.06 angstrom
